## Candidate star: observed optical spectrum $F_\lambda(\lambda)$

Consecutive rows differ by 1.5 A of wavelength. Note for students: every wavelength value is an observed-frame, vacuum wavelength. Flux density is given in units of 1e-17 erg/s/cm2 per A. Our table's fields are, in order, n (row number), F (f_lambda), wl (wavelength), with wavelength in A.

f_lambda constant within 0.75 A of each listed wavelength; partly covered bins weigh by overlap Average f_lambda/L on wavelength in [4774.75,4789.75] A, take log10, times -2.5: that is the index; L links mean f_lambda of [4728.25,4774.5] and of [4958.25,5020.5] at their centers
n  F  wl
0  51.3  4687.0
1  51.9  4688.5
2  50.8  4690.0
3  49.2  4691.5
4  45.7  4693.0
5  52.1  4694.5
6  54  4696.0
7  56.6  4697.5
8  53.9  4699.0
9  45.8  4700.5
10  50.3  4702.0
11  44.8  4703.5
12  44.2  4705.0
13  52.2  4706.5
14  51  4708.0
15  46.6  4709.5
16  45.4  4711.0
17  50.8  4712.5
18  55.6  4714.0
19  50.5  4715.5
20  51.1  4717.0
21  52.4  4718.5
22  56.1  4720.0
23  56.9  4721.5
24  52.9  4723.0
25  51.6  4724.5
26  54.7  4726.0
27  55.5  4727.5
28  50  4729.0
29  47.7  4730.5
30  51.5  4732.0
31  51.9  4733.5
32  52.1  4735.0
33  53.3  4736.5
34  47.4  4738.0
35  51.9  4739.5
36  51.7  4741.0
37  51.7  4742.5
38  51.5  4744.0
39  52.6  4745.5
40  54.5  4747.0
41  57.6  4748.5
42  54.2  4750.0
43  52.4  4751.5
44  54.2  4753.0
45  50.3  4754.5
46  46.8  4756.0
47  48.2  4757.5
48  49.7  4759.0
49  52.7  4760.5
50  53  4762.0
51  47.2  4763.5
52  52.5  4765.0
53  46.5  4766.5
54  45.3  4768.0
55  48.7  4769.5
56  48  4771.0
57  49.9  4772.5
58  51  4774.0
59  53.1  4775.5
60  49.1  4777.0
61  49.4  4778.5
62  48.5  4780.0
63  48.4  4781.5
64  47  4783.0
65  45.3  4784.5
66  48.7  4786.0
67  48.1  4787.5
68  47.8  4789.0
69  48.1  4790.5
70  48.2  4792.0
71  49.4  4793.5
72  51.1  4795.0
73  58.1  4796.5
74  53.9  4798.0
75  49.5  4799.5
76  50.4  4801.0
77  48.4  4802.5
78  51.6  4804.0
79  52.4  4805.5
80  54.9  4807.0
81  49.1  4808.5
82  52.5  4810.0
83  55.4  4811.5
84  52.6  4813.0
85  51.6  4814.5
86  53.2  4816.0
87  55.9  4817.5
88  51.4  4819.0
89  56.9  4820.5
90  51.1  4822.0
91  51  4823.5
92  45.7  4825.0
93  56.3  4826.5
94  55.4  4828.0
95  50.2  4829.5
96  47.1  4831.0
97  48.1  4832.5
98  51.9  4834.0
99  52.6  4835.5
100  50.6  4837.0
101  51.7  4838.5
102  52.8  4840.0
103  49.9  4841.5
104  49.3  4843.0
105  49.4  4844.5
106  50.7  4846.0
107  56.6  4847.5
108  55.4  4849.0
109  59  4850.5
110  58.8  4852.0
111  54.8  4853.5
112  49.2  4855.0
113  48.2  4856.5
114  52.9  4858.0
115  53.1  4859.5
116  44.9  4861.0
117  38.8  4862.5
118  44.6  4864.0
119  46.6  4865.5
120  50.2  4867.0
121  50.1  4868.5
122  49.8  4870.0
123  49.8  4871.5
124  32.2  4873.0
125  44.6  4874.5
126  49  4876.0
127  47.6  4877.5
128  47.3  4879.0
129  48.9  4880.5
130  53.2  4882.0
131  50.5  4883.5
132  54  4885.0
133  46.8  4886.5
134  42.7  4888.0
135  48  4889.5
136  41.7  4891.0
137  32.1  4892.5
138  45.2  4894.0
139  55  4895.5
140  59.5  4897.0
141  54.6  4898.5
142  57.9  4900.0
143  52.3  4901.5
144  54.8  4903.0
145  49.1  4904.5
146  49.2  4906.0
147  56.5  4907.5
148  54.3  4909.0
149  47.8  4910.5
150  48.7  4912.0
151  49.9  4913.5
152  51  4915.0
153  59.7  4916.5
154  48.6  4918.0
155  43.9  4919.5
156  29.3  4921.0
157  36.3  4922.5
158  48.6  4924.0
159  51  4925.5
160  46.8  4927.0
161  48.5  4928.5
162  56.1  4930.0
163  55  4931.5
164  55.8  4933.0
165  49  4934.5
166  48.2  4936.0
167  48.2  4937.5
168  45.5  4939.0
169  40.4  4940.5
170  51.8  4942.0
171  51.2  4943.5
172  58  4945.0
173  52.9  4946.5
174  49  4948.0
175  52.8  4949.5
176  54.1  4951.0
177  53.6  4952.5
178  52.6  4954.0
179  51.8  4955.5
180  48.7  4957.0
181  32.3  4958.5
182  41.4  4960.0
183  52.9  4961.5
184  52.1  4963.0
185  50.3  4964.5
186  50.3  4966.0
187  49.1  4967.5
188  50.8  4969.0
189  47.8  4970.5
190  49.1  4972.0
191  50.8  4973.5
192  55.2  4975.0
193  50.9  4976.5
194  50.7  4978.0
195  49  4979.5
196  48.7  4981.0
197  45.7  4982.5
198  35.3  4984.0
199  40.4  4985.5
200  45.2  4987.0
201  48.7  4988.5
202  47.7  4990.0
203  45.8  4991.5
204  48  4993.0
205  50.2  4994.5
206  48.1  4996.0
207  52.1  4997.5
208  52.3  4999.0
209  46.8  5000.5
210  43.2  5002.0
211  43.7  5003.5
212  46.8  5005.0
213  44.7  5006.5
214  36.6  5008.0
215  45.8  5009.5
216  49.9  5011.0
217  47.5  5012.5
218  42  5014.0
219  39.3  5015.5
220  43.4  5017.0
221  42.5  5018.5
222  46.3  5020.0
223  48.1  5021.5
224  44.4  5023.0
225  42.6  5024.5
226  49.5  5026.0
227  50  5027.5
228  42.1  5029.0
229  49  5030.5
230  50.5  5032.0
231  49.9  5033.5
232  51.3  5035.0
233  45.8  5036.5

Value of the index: 0.04 mag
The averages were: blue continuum 50.8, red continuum 46.8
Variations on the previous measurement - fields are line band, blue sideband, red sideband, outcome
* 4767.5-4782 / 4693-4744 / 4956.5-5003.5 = 0.03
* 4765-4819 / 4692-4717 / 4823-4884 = -0.01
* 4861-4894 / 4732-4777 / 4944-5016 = 0.07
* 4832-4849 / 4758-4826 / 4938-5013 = -0.03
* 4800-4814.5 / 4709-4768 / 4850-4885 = -0.04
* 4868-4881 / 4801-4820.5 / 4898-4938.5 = 0.10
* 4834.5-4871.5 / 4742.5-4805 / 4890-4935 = -0.02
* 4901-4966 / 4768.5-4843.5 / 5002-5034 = -0.04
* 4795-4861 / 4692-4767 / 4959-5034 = -0.05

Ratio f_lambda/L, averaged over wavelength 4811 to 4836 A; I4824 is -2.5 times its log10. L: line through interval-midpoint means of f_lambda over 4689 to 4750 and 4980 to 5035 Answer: -0.06 mag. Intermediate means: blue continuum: 51.4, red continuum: 46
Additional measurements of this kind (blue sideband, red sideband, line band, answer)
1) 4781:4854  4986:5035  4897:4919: -0.07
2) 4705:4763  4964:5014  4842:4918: -0.01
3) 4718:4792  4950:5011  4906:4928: 0.01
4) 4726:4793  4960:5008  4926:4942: -0.02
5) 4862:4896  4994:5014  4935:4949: -0.07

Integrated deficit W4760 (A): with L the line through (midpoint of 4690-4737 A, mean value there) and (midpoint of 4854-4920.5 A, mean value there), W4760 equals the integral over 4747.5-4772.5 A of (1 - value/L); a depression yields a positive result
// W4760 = 0.0 A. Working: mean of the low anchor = 51.2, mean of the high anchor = 48.9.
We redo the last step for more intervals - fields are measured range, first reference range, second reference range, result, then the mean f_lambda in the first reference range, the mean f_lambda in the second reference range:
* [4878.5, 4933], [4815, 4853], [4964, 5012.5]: 0.8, 52.4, 47.5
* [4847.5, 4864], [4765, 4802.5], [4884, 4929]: -0.8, 49.4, 48.8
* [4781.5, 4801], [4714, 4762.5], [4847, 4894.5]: 0.4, 52.2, 48.3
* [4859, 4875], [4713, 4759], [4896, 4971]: 1.6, 52.2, 50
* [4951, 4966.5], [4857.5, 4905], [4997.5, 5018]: -0.8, 48.3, 45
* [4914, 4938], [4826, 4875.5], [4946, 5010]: 0.2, 50.1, 48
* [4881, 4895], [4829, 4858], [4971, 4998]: 1.2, 52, 47.8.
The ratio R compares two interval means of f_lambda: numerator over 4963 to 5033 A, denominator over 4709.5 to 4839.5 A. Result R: 0.92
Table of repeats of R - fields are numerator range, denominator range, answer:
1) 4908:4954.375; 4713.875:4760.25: 0.95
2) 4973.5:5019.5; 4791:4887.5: 0.91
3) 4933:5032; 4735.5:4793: 0.95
